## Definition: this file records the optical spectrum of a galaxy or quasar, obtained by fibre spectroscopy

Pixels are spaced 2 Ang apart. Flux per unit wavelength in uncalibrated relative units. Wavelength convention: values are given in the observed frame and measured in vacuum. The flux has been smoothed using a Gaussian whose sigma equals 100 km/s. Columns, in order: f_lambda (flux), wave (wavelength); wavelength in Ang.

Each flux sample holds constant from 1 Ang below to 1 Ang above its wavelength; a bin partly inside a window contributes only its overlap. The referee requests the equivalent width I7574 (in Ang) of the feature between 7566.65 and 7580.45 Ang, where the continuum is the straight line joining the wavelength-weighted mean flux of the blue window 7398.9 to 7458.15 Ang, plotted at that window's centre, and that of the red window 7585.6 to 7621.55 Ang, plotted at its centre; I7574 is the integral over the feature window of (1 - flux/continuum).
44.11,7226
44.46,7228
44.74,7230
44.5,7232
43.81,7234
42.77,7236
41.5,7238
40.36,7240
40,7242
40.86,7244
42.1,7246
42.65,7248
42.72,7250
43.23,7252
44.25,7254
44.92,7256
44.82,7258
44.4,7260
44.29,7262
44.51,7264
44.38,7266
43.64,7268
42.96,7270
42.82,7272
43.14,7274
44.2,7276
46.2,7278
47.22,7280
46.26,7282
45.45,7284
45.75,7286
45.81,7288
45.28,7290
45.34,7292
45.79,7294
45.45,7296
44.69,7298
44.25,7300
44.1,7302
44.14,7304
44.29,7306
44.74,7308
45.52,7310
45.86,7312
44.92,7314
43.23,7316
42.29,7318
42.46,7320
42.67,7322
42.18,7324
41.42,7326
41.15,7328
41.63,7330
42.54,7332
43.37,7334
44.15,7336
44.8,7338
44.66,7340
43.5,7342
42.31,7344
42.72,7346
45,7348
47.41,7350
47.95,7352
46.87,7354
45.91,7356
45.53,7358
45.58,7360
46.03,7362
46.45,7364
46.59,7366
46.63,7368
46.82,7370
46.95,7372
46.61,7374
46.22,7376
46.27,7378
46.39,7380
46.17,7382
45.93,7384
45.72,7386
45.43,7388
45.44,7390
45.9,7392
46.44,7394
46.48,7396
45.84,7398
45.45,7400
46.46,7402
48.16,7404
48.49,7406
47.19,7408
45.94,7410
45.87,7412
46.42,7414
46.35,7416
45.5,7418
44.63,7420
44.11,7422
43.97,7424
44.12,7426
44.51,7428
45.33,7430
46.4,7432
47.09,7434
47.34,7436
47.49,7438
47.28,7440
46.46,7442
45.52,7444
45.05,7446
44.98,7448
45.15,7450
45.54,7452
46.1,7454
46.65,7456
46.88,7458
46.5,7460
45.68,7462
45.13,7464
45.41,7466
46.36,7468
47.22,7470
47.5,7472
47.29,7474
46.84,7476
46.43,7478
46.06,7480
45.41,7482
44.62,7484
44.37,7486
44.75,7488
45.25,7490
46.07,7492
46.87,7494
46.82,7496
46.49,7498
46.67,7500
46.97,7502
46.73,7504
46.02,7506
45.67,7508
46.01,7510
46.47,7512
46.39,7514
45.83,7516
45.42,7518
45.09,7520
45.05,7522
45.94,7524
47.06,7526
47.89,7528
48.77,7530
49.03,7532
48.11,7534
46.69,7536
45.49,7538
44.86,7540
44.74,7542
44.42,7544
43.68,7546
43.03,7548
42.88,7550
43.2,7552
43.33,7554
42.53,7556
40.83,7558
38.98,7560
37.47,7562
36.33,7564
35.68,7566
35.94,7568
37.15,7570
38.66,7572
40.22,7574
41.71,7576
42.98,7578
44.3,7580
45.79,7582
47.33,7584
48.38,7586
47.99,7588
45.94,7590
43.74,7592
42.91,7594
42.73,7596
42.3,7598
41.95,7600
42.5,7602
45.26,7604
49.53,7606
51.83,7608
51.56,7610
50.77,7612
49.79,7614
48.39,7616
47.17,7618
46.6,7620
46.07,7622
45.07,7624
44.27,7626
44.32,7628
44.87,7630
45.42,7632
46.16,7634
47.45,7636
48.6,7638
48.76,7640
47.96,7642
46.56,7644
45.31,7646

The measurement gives 2.0 Ang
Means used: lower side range 46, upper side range 46.6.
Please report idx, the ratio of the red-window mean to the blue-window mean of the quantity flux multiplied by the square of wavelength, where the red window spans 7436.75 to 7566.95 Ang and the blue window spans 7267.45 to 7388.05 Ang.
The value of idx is 1.06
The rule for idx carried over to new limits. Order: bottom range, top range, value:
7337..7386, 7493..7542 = 1.06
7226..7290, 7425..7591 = 1.10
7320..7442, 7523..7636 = 1.03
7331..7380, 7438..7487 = 1.04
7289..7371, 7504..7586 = 1.04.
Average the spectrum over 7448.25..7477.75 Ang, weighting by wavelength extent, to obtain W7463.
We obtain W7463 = 46.3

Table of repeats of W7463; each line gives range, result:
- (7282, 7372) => 44.7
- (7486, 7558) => 45.6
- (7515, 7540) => 46.6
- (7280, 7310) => 45.2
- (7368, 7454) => 46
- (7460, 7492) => 45.9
